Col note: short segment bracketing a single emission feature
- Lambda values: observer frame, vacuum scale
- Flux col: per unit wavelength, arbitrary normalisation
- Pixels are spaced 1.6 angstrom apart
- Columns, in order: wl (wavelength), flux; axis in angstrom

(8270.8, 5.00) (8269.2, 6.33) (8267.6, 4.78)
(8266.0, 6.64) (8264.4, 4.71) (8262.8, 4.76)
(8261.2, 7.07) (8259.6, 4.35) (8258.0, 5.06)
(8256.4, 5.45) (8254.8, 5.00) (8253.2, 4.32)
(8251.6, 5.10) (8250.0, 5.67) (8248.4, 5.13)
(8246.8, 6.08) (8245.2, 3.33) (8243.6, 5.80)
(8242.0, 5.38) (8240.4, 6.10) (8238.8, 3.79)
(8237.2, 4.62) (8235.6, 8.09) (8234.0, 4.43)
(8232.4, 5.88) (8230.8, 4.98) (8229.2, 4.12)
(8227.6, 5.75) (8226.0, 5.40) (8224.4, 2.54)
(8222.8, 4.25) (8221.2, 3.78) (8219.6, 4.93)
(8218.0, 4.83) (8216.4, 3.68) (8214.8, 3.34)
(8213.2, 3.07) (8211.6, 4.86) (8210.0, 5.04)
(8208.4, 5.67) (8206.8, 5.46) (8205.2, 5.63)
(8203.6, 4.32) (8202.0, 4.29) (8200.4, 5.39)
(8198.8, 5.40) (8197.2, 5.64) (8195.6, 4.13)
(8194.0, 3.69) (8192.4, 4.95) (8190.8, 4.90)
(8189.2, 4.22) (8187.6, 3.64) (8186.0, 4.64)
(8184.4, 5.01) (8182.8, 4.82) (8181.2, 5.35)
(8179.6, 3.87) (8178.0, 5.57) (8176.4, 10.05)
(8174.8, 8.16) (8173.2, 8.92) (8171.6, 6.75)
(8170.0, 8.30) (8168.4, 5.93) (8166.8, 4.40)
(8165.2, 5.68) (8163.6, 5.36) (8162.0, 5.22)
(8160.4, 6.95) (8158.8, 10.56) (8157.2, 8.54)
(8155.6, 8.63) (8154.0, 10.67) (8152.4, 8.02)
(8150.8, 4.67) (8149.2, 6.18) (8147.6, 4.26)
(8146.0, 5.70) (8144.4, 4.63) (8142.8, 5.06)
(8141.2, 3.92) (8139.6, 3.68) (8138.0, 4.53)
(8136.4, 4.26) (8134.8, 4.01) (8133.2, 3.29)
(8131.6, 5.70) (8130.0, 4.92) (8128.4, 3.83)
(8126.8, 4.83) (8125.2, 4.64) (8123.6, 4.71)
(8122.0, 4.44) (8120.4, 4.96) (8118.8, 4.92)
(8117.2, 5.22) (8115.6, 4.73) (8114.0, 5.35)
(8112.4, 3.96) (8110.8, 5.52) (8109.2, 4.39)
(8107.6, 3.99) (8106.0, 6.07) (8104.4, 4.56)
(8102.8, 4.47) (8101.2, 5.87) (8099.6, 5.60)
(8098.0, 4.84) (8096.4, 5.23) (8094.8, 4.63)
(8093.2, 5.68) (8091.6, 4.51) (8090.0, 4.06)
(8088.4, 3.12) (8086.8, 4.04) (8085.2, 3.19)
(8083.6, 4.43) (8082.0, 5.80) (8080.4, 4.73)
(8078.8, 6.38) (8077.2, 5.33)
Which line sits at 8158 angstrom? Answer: [S II] 6716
